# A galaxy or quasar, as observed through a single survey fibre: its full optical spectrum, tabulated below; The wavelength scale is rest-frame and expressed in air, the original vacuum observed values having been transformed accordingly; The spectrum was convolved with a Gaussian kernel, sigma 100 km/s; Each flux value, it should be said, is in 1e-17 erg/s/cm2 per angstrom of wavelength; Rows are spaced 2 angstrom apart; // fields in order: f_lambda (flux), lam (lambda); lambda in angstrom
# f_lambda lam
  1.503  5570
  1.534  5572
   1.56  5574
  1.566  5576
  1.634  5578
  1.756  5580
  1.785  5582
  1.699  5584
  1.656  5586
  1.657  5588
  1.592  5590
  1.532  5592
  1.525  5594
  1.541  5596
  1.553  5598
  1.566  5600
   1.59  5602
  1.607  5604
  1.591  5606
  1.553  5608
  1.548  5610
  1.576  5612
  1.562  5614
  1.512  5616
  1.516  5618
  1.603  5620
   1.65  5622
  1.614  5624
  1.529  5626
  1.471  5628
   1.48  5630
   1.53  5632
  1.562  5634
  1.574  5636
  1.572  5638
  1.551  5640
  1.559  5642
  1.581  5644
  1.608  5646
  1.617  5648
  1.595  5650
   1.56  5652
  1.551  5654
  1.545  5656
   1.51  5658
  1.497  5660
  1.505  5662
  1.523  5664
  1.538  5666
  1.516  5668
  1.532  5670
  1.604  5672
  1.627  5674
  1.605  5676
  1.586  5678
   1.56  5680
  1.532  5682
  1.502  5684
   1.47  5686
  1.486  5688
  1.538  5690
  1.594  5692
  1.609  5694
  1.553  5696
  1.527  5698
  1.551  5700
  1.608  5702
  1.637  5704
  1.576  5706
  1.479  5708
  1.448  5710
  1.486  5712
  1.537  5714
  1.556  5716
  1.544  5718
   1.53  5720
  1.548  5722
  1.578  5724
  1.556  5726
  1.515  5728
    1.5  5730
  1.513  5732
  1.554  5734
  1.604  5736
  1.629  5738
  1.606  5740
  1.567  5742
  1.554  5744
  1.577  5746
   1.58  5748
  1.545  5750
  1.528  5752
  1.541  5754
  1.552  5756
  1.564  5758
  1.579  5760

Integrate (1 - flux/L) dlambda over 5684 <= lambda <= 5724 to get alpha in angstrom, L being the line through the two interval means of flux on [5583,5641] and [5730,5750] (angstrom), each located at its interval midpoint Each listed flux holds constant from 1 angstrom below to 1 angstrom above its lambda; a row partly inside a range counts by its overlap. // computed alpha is 0.7 angstrom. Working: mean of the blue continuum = 1.57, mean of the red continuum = 1.57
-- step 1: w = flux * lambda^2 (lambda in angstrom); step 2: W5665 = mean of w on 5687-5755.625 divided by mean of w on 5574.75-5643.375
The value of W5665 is 1.0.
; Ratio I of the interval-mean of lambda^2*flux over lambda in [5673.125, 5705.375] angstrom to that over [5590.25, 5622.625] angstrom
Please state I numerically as 1.03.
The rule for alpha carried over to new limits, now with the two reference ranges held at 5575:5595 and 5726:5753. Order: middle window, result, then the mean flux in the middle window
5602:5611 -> 0.29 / 1.58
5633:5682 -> 1.26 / 1.56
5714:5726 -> 0.15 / 1.55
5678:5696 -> 0.53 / 1.54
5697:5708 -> 0.06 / 1.57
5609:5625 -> 0.50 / 1.57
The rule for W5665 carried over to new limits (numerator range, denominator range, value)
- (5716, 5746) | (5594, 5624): 1.04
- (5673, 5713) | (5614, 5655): 1.01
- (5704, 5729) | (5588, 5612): 1.02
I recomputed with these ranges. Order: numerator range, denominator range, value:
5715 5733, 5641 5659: 1.01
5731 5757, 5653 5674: 1.05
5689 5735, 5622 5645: 1.02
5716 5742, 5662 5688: 1.03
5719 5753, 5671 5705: 1.01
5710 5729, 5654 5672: 1.02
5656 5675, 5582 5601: 0.99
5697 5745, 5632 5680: 1.02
